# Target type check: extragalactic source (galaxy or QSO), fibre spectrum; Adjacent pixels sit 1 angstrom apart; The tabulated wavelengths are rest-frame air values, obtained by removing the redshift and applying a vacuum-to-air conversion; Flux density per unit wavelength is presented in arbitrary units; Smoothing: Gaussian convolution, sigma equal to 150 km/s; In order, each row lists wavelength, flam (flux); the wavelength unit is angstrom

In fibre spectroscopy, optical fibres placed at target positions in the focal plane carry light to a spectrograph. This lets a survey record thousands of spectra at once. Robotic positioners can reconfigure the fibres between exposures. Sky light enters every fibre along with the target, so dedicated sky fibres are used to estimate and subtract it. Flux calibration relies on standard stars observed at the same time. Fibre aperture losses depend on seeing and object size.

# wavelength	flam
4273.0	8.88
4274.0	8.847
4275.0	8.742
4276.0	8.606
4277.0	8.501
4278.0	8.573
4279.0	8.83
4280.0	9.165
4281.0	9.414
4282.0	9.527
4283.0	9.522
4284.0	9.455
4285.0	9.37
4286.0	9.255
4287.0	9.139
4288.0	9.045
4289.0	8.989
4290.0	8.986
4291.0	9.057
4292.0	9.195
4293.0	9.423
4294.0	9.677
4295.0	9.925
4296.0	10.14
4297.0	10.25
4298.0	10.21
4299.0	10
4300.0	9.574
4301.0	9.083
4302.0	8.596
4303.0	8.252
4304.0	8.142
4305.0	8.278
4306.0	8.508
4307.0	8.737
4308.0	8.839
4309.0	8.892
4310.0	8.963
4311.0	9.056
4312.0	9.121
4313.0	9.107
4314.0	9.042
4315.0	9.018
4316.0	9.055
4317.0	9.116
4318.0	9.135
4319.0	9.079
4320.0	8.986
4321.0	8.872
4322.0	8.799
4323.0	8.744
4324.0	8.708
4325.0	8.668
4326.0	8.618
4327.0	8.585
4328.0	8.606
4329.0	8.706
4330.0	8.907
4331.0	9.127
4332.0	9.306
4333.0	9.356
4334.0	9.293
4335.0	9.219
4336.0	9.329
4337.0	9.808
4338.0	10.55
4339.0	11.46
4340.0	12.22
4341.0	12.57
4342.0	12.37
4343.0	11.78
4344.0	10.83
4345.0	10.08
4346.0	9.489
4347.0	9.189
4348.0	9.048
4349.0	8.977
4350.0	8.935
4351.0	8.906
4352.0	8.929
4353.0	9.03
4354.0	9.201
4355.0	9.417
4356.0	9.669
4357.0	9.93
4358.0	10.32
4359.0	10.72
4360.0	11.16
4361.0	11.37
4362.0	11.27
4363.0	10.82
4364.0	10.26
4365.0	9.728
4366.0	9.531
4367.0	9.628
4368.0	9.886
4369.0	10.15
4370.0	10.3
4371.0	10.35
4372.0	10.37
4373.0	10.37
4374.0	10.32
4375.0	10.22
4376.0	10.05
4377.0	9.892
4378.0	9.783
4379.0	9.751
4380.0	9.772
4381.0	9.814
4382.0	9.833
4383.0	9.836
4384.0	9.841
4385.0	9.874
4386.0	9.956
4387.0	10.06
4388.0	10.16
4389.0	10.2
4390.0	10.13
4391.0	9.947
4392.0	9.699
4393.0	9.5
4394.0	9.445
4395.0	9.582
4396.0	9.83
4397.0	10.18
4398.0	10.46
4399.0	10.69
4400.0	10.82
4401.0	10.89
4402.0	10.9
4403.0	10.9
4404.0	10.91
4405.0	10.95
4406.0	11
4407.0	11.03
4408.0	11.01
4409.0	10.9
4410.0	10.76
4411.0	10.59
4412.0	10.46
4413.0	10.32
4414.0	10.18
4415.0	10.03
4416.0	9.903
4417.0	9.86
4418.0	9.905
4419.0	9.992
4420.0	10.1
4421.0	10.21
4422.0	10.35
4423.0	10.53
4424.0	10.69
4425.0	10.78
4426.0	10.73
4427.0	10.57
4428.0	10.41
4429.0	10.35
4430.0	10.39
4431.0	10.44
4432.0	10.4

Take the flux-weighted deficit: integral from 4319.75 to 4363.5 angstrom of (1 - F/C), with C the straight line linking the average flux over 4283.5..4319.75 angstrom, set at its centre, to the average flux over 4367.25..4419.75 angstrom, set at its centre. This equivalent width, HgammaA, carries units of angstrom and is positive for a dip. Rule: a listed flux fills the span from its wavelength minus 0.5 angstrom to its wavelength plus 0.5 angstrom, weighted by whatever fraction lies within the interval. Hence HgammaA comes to -0.7 angstrom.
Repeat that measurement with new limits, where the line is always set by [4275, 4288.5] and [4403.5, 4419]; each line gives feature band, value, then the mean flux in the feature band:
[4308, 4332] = 1.5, 8.92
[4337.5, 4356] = -0.7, 10.2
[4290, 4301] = -0.5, 9.68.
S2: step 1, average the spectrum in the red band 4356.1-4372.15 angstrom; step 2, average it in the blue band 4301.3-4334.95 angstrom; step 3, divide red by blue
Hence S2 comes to 1.17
